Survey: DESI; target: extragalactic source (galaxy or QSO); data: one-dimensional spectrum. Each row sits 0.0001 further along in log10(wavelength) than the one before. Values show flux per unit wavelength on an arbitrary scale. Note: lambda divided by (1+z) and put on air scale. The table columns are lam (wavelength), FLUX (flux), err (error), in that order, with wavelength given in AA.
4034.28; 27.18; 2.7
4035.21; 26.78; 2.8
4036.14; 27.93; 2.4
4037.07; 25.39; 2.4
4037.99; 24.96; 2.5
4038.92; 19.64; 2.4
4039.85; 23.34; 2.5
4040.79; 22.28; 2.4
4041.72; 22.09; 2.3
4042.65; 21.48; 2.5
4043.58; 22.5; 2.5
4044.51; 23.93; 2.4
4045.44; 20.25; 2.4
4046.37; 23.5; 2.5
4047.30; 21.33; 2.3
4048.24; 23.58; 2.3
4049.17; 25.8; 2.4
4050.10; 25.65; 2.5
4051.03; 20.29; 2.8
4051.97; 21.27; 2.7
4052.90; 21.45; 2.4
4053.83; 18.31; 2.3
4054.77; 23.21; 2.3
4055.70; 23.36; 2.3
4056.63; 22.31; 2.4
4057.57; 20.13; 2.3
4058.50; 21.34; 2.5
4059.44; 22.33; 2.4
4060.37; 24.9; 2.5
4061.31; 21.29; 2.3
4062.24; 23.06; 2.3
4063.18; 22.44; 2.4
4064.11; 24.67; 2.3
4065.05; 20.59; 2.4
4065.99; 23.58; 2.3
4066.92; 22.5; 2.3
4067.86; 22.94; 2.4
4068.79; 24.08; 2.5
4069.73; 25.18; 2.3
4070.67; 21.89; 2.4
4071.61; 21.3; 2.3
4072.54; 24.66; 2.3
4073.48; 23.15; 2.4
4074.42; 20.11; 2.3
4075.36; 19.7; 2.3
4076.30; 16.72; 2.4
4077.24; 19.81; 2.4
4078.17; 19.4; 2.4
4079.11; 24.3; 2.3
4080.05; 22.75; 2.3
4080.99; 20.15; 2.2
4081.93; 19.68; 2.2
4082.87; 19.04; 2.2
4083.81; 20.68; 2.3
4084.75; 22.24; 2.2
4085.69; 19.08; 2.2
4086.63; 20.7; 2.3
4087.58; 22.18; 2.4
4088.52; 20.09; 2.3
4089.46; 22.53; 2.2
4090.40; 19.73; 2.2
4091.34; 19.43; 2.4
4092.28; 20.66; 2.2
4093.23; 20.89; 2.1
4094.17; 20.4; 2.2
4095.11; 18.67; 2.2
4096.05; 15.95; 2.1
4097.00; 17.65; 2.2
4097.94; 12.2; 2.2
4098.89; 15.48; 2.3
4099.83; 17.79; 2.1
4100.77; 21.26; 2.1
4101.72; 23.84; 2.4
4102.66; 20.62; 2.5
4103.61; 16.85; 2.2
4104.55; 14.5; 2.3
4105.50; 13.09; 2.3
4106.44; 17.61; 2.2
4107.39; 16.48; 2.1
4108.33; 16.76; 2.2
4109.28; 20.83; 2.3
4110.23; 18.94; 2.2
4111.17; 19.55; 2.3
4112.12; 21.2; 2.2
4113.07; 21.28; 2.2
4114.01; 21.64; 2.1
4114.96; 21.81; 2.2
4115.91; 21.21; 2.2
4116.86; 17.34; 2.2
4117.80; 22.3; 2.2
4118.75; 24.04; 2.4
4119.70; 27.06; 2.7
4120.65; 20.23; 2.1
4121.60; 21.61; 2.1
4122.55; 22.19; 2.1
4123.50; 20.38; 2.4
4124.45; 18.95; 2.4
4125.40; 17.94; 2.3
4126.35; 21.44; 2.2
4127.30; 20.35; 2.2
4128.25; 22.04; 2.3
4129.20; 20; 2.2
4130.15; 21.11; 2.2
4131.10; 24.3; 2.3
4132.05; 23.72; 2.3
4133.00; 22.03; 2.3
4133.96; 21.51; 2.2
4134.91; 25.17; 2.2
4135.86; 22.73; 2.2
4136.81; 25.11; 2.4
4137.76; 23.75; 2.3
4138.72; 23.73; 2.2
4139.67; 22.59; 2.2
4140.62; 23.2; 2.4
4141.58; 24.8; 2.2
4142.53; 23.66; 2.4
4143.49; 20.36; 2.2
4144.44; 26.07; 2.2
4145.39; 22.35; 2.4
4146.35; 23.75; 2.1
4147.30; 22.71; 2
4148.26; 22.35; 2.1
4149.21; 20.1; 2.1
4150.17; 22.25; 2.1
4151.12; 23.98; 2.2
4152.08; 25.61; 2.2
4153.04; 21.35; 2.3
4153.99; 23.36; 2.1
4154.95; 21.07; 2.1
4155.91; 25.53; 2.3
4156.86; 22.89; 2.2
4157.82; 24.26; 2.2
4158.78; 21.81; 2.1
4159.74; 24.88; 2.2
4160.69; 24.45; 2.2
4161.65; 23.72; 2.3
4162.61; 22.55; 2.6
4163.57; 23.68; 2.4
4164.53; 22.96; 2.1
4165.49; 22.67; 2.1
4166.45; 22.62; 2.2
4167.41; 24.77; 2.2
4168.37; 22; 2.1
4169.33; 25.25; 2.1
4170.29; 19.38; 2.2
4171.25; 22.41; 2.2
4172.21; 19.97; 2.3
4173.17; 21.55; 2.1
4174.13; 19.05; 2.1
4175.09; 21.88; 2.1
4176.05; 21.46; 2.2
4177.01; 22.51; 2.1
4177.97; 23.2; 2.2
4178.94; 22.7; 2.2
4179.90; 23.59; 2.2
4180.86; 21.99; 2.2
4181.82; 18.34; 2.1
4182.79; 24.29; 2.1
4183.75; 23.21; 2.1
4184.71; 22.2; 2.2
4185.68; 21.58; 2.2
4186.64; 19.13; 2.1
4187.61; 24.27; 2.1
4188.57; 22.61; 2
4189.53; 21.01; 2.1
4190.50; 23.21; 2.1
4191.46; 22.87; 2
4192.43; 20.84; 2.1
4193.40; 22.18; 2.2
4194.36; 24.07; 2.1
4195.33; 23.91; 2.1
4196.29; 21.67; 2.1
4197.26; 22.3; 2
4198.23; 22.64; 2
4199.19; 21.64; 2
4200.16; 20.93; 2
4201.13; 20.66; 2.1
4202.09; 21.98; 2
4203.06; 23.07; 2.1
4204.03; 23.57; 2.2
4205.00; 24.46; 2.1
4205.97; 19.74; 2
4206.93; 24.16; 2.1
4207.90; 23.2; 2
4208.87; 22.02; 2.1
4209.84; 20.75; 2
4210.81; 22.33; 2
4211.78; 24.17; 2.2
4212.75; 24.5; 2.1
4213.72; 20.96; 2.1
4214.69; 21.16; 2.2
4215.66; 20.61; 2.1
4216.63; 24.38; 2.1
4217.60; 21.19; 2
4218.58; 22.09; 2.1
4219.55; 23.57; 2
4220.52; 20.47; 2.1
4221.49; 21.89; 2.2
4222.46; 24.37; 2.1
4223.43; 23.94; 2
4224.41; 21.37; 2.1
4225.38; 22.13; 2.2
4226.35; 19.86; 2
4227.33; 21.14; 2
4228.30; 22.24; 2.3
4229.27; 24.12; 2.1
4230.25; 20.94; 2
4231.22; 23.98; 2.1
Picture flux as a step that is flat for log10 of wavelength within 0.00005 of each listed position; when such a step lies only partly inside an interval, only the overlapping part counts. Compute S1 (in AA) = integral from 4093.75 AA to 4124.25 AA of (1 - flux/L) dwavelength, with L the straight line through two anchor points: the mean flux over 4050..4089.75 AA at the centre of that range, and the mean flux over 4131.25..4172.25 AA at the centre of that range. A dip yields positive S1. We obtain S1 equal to 4.1 AA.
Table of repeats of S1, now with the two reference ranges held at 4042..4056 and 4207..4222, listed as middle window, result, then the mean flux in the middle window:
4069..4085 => 0.80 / 21.2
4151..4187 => -0.43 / 22.6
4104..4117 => 2.09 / 18.8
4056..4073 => -0.28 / 22.7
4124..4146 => -0.16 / 22.5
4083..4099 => 2.11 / 19.4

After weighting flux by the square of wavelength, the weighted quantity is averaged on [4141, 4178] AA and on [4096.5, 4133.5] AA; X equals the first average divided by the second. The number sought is 1.17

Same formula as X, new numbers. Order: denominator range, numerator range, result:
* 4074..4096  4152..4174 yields 1.17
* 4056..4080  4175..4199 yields 1.07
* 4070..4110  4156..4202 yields 1.20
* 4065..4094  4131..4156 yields 1.12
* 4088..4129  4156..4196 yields 1.18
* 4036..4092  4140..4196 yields 1.08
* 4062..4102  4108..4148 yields 1.08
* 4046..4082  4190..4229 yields 1.08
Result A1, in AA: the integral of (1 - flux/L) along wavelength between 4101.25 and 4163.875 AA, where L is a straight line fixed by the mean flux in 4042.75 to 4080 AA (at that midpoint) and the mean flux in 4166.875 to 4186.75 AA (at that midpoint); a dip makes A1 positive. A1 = 0.79 AA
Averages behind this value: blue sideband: 22.2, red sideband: 22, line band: 21.8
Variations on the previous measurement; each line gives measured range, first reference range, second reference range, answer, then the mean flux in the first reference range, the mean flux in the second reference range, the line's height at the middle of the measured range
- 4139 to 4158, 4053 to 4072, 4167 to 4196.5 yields -0.73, 22.5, 22.2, 22.2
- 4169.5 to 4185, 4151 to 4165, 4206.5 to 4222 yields 0.85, 23.4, 22.3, 23.1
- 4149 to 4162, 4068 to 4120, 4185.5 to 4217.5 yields -1.17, 20.1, 22.3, 21.4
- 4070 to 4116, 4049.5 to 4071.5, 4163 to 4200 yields 5.49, 22.5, 22.2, 22.4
